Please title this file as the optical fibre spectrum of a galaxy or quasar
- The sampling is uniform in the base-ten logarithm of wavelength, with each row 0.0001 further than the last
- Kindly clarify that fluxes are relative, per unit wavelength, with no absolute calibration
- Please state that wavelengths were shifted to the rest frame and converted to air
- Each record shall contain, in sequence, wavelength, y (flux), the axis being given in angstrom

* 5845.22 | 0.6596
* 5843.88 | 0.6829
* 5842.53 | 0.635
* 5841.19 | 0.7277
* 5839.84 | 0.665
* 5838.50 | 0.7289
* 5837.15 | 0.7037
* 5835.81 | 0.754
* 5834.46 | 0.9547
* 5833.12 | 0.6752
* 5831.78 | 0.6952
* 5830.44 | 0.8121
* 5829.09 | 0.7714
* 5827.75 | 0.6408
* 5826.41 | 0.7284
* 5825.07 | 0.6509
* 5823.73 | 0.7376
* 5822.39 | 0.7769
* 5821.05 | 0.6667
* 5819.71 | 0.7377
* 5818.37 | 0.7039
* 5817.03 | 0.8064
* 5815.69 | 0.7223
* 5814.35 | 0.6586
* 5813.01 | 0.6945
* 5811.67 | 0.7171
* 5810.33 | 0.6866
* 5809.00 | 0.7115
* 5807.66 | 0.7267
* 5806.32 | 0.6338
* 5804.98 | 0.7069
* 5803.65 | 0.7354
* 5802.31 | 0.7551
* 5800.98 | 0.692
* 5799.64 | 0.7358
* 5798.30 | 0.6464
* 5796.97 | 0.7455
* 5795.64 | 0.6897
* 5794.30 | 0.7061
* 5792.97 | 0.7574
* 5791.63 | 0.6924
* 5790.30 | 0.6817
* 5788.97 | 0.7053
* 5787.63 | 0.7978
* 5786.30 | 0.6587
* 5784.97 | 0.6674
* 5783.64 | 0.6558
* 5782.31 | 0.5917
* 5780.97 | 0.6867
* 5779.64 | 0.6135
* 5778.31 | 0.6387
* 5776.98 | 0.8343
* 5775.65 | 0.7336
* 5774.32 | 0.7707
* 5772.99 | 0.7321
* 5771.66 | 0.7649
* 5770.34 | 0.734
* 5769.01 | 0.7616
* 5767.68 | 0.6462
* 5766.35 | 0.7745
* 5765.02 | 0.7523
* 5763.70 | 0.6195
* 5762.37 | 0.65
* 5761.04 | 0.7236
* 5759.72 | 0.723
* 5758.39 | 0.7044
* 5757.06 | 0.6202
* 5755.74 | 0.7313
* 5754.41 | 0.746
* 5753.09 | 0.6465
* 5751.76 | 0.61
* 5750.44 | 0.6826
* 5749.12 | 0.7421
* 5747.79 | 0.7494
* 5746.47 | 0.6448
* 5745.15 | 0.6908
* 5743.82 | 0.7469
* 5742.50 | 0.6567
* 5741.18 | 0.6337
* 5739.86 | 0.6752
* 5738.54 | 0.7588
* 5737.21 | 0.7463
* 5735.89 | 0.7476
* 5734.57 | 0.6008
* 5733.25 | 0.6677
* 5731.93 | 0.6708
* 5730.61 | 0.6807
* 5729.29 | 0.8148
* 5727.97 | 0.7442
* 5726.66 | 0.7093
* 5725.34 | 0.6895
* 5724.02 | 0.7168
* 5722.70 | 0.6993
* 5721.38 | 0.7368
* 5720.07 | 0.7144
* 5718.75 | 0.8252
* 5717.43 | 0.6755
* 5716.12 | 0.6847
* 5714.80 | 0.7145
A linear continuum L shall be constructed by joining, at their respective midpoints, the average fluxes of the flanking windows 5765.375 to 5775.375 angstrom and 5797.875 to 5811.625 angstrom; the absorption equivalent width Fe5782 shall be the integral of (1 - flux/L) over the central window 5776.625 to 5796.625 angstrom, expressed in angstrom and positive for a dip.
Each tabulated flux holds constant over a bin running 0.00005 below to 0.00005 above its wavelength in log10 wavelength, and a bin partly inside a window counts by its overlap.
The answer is 0.9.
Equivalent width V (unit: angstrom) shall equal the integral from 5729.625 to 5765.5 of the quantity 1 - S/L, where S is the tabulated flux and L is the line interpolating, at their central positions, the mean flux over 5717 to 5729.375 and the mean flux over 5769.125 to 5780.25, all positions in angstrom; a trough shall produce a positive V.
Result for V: 1.95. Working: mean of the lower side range 0.73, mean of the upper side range 0.73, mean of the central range 0.691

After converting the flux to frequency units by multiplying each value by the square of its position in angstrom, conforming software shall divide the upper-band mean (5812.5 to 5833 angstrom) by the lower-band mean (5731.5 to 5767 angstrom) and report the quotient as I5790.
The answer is 1.06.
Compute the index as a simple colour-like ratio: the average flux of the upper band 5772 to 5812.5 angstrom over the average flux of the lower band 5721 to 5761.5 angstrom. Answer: 1.01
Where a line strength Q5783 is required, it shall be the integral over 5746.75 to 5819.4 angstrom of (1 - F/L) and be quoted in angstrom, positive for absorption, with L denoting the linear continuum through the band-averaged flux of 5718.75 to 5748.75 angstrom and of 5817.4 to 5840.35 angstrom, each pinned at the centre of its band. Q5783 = 1.5 angstrom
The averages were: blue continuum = 0.707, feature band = 0.705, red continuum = 0.731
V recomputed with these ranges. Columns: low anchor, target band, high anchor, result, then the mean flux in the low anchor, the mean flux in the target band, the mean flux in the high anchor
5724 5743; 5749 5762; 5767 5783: 0.3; 0.701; 0.69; 0.709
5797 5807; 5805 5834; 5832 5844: 0.0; 0.704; 0.714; 0.726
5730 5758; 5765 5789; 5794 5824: -0.4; 0.688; 0.71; 0.712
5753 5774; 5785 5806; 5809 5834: 0.1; 0.711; 0.711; 0.718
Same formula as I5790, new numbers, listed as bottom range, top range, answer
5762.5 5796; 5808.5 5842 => 1.04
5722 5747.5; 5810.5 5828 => 1.05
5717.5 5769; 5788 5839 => 1.05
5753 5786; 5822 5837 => 1.08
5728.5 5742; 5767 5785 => 1.02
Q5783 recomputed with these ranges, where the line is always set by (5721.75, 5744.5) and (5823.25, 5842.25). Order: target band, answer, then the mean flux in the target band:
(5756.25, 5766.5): 0.3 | 0.693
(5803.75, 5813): 0.3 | 0.699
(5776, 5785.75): 0.6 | 0.672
